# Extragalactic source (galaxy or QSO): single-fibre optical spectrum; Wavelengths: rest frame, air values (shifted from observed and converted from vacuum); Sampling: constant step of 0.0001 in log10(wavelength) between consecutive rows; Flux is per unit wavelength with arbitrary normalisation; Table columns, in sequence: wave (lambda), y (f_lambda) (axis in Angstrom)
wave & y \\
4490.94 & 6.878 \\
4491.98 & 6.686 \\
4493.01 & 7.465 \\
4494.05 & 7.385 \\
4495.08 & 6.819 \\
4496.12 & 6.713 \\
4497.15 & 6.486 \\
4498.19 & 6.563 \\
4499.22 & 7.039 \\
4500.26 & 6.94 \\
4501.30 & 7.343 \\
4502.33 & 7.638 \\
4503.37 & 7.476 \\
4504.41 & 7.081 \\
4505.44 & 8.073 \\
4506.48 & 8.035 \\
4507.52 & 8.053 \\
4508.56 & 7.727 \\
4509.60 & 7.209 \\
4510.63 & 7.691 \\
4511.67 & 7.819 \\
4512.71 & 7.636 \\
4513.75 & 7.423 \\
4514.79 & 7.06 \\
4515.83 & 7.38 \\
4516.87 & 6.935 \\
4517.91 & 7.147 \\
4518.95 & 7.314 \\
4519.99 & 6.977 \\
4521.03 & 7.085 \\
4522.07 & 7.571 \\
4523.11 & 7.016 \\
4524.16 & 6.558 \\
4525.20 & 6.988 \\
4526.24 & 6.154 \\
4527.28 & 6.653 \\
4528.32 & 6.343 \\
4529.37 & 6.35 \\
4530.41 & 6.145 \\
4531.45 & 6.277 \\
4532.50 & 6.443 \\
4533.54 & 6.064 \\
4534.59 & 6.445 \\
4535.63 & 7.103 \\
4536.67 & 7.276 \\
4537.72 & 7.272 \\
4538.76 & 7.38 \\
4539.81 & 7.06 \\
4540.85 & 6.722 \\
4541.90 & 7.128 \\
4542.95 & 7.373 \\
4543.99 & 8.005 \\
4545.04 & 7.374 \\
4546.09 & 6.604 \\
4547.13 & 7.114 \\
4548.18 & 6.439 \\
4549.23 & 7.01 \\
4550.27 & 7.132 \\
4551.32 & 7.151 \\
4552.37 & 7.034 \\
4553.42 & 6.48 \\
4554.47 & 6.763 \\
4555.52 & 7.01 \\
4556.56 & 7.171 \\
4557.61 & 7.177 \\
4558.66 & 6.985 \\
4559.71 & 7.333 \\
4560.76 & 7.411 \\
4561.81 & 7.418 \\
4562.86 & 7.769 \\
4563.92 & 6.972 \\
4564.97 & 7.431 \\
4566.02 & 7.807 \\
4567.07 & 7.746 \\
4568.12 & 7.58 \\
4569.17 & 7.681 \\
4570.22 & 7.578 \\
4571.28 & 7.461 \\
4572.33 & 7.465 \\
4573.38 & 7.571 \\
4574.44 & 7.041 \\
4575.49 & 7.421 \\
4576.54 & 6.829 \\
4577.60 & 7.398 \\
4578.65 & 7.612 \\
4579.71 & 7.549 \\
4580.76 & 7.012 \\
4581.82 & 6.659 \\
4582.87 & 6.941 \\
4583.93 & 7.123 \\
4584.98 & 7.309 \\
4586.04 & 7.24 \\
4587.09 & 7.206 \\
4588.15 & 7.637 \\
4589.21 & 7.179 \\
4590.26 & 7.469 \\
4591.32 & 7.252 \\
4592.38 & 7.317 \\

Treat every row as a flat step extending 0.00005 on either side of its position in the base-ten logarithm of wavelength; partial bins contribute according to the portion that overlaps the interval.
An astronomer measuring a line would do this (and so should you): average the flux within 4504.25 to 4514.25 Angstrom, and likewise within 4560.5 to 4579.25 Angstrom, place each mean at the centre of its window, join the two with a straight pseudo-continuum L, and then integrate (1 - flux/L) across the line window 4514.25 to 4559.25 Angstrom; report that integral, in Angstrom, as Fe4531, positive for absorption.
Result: 3.94 Angstrom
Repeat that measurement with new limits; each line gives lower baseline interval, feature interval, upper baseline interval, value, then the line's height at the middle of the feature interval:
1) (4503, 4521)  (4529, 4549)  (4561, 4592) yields 1.5 Angstrom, 7.42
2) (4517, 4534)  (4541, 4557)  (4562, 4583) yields 0.0 Angstrom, 7.04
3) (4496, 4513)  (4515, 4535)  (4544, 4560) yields 1.4 Angstrom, 7.23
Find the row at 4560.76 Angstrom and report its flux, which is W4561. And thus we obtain 7.411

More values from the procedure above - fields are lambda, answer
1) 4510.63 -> 7.691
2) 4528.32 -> 6.343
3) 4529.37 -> 6.35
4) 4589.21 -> 7.179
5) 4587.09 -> 7.206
